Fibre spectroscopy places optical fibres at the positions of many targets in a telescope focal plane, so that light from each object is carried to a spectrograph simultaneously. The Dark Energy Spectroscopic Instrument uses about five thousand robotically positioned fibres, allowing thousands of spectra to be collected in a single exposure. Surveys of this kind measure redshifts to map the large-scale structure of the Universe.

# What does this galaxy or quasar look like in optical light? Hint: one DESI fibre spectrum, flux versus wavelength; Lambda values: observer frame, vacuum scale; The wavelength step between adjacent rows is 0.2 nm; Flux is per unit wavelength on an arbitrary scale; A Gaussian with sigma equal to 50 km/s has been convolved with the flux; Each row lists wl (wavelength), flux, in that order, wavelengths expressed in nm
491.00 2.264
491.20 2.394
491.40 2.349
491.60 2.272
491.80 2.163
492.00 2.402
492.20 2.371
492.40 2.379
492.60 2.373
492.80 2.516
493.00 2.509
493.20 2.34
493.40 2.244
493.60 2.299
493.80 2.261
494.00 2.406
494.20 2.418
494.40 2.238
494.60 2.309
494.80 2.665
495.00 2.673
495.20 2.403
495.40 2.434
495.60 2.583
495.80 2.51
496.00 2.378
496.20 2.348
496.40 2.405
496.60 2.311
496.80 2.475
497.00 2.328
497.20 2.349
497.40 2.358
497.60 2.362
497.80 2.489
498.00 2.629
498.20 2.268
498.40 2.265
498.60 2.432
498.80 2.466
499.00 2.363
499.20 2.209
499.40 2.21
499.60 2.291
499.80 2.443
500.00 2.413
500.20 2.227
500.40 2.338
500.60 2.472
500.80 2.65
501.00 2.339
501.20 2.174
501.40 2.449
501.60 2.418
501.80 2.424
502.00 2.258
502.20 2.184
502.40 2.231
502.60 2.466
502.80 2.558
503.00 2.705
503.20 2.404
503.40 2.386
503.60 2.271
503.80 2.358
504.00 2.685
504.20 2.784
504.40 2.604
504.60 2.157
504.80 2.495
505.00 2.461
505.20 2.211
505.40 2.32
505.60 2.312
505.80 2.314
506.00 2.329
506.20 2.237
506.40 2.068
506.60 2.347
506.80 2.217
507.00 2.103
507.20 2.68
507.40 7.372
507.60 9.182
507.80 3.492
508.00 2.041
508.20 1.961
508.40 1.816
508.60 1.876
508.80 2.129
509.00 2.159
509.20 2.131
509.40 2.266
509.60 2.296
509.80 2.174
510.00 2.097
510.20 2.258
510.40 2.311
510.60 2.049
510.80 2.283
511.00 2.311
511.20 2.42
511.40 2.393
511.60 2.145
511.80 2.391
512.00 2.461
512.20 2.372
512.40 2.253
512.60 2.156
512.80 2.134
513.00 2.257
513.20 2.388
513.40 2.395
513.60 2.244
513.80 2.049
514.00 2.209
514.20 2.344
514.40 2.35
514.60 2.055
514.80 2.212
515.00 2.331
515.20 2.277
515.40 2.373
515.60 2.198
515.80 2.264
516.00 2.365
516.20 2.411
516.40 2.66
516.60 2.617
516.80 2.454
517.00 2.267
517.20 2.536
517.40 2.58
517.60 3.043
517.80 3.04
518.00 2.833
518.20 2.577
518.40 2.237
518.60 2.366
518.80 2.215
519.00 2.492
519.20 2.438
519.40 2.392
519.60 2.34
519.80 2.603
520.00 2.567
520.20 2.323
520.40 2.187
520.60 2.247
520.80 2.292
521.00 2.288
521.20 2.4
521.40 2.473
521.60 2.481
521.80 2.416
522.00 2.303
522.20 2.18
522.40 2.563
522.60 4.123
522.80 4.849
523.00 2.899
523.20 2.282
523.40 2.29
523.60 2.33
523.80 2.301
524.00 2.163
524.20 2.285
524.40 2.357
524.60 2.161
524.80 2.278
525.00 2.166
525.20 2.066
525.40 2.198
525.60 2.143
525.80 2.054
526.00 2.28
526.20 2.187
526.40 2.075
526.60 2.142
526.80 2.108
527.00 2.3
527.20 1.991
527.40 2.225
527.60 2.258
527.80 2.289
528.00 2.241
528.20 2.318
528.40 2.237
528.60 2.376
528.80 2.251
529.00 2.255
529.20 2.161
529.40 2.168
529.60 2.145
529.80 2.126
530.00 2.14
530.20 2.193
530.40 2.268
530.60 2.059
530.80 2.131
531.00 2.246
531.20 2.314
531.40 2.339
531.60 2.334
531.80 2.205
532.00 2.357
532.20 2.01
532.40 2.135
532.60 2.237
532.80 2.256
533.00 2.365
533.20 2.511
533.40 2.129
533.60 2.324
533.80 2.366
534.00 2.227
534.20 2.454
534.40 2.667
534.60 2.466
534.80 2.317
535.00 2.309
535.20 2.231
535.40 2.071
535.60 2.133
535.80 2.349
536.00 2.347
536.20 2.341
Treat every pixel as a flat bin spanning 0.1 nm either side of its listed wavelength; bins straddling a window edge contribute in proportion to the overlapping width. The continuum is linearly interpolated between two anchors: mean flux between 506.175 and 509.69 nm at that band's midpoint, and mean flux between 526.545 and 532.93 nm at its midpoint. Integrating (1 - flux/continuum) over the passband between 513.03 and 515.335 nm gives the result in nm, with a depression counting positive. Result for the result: 0.39 nm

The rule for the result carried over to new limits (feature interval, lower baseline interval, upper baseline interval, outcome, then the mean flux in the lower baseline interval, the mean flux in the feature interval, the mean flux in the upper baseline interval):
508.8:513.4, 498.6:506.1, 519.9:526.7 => 0.27 nm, 2.39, 2.26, 2.42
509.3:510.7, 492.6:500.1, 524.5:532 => 0.06 nm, 2.39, 2.21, 2.2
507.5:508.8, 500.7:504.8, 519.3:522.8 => -0.44 nm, 2.43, 3.3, 2.55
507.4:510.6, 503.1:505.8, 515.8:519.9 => -0.47 nm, 2.42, 2.81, 2.52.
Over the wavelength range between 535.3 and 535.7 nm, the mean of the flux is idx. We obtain 2.1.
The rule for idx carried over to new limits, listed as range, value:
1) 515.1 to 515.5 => 2.33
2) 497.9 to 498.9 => 2.41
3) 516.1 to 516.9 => 2.54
